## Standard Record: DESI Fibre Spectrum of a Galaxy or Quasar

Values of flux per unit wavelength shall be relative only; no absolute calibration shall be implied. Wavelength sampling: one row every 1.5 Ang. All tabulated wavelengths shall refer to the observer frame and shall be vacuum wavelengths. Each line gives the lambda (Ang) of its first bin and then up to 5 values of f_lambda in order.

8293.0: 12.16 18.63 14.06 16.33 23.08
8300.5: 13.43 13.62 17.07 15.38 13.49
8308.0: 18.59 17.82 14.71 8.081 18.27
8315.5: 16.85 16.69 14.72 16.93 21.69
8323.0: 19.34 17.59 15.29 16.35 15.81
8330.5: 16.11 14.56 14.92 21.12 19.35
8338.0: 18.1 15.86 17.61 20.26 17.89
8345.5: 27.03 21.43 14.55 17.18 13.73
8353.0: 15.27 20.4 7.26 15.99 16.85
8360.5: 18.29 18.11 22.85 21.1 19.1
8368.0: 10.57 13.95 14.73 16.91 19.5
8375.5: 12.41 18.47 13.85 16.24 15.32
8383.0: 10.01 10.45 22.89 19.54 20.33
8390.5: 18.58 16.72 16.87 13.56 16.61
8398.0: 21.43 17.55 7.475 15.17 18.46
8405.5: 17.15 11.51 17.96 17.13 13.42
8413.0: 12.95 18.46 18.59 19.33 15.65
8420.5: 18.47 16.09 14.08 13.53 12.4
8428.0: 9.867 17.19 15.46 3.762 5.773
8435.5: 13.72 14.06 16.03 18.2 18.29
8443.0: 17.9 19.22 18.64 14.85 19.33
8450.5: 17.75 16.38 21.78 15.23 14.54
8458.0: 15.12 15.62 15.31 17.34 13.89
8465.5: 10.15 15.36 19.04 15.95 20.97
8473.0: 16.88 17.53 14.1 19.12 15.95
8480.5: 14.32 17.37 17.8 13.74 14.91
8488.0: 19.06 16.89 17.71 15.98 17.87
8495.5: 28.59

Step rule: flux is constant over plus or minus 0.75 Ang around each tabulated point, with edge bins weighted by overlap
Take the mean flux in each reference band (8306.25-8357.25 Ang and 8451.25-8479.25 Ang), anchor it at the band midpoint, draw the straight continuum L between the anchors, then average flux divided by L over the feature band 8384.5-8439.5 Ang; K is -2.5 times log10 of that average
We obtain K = 0.08 mag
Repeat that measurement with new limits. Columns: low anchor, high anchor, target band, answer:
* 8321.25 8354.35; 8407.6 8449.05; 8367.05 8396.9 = 0.044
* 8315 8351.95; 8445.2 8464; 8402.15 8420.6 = 0.040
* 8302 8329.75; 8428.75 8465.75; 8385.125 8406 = -0.096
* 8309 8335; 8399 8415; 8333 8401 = -0.088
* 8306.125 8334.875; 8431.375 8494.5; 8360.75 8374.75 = -0.079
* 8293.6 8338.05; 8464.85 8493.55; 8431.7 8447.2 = 0.136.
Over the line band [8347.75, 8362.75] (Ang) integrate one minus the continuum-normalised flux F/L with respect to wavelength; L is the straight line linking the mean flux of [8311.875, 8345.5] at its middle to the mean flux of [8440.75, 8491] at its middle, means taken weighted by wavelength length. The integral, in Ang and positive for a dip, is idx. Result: 1.2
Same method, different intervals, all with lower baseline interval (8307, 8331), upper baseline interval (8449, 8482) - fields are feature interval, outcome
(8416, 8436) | 3.4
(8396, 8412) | 0.6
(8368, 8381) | 0.8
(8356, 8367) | -1.1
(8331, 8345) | -1.2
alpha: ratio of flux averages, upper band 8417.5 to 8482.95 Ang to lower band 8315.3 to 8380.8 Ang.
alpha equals 0.9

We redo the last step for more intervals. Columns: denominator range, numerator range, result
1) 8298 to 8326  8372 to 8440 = 0.93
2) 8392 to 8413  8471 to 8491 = 1.07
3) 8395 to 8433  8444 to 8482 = 1.09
